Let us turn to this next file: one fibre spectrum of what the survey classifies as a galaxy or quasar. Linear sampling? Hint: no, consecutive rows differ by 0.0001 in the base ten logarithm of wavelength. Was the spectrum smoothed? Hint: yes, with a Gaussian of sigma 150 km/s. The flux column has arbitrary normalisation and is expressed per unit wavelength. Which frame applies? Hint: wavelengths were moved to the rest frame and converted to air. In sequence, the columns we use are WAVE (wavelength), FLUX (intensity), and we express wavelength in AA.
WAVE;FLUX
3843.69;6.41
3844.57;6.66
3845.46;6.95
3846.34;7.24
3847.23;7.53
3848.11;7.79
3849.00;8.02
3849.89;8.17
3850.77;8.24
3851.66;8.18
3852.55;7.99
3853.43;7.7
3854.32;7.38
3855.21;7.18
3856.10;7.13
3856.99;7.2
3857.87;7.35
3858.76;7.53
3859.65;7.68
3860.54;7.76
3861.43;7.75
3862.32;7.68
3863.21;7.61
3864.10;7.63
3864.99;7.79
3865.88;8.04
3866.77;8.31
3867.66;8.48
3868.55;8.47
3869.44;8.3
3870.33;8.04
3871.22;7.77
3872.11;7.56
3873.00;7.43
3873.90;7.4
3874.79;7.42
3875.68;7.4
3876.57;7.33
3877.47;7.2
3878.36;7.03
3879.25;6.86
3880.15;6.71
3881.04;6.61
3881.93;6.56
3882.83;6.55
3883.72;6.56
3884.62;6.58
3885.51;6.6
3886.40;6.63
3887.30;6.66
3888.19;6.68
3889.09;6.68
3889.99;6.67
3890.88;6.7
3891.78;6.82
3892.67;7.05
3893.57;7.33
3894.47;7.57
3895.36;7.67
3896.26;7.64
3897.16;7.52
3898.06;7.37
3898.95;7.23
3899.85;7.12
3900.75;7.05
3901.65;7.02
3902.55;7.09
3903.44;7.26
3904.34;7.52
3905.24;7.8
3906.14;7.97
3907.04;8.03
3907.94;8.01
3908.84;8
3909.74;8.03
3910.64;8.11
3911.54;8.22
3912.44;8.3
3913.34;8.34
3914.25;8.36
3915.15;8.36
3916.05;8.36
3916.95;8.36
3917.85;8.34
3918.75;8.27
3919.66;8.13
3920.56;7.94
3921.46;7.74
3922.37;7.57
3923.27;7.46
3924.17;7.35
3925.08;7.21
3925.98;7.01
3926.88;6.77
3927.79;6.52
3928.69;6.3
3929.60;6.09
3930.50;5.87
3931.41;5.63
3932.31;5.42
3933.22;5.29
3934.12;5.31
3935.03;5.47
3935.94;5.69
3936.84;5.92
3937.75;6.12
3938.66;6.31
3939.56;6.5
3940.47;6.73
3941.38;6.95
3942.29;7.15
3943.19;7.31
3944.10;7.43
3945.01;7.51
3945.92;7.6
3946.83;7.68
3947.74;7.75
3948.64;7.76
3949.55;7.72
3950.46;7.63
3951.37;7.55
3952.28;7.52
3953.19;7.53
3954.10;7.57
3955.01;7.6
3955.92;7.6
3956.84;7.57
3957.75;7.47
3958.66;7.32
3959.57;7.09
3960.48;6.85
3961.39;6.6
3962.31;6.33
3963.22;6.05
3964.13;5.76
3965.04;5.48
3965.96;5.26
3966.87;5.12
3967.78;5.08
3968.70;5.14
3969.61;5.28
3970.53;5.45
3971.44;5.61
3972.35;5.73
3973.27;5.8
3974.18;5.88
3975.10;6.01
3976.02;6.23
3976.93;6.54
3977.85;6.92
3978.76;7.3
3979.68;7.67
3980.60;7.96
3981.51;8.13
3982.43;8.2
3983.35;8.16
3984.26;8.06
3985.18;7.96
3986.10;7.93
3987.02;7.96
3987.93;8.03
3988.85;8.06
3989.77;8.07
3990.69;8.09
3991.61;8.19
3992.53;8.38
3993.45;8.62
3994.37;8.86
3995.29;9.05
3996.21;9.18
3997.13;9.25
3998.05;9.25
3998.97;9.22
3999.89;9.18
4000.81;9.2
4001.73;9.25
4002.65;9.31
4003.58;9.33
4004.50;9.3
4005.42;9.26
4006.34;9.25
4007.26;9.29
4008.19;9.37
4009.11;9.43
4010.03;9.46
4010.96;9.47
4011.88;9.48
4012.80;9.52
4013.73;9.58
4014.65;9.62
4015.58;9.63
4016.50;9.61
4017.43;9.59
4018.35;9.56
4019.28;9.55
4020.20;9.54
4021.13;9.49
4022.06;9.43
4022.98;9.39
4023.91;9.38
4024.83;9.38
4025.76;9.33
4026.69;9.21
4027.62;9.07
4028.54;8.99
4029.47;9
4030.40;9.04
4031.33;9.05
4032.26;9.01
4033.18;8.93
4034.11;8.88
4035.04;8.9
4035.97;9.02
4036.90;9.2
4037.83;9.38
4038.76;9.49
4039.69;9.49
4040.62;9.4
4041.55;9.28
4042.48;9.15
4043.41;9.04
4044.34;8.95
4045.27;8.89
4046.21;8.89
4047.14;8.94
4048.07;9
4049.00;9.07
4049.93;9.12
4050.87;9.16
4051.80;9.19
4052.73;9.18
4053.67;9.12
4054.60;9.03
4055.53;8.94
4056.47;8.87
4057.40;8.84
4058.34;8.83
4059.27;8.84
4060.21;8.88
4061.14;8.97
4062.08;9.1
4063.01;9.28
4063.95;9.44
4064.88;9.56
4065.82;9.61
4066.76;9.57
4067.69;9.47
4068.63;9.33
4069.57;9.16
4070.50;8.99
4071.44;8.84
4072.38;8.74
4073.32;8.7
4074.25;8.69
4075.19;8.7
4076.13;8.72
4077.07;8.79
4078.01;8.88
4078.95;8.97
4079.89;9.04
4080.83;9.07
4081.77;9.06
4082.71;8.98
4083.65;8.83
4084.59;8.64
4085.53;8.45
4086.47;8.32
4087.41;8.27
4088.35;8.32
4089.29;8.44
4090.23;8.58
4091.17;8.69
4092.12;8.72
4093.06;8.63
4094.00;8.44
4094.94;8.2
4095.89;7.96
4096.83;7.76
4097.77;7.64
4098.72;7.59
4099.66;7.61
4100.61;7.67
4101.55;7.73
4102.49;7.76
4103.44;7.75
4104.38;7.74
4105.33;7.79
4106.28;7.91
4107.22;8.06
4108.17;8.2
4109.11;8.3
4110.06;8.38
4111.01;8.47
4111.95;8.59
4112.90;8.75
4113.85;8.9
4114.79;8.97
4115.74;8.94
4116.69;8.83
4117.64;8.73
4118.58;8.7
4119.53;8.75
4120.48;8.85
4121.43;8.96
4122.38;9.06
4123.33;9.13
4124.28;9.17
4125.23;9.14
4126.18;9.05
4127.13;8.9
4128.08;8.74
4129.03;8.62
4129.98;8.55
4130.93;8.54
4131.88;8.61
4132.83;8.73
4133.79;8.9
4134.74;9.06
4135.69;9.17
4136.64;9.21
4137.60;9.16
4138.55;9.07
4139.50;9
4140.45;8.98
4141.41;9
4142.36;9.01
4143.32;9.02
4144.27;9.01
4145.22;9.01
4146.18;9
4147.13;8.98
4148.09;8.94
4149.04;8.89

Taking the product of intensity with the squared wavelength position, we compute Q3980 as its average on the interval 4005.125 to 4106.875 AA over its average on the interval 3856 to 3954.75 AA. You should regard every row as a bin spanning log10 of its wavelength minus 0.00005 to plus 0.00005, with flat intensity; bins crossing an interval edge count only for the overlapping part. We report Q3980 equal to 1.32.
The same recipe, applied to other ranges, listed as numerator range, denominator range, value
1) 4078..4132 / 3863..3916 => 1.27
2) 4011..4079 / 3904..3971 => 1.38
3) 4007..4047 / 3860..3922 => 1.32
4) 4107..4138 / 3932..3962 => 1.38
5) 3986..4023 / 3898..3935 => 1.30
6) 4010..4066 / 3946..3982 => 1.42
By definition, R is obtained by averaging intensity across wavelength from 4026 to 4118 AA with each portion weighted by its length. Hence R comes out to 8.77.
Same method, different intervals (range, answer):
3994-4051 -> 9.25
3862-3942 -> 7.23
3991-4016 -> 9.21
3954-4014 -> 7.74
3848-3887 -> 7.48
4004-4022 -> 9.47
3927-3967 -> 6.69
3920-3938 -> 6.45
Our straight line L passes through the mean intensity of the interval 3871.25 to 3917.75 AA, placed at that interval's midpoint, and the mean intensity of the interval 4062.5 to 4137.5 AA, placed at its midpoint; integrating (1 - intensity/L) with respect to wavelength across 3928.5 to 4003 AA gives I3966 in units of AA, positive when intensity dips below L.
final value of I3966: 6.52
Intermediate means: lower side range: 7.37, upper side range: 8.66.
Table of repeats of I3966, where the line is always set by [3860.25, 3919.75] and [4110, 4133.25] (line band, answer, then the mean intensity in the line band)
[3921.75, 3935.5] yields 2.42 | 6.36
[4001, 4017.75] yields -2.54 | 9.42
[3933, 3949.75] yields 2.26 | 6.76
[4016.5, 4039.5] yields -2.68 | 9.25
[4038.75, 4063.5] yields -1.90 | 9.06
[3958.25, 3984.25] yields 5.07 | 6.42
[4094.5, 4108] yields 1.38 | 7.8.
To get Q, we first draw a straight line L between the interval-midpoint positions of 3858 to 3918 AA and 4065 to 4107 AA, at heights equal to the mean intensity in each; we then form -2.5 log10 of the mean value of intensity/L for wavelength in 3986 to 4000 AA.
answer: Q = -0.07 mag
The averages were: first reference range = 7.5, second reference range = 8.52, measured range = 8.59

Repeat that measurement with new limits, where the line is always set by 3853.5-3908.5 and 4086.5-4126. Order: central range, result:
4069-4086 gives -0.07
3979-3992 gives -0.03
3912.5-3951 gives 0.07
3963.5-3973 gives 0.39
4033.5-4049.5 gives -0.13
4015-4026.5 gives -0.18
